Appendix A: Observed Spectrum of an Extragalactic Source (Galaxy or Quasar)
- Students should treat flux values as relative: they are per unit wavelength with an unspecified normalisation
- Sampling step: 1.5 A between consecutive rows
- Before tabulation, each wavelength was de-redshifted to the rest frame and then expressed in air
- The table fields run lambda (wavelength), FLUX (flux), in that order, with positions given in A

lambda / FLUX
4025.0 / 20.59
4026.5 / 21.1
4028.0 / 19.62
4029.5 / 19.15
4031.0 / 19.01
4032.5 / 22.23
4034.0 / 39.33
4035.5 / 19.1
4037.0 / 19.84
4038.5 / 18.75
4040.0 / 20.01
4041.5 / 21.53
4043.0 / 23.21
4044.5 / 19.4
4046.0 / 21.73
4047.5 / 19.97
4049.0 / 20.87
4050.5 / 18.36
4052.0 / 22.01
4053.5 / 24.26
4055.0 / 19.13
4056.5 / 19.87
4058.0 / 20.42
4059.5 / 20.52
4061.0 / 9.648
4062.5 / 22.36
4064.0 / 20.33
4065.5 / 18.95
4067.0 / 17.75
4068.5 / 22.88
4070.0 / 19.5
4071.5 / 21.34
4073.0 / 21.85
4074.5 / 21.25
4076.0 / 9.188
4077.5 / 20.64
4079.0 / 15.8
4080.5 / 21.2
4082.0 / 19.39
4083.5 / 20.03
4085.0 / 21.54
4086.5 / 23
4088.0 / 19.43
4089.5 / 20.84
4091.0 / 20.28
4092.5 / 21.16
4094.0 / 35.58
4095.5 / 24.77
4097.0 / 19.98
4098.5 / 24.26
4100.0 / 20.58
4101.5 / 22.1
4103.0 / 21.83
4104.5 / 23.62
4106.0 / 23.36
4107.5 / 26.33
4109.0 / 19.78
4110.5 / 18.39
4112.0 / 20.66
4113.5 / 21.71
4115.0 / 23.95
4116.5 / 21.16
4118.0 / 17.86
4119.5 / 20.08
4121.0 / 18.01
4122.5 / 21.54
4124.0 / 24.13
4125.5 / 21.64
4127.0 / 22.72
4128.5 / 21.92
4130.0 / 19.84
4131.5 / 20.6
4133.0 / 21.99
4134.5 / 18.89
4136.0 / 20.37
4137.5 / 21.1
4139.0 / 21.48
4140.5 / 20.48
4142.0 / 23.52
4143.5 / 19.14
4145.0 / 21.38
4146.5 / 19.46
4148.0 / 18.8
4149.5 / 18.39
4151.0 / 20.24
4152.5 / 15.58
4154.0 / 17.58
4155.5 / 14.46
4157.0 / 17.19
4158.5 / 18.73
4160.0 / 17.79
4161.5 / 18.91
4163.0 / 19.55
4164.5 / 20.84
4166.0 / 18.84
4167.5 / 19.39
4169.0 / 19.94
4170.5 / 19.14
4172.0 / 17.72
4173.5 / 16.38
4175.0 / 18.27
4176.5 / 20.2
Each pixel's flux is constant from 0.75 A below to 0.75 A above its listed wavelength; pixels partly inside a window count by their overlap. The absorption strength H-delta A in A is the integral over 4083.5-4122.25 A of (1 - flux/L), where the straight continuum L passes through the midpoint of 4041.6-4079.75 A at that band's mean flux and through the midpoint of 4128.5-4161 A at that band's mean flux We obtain -4.8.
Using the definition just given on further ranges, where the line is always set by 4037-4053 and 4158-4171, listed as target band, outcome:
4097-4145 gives -3.9 A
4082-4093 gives -0.4 A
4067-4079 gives 0.7 A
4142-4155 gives 0.3 A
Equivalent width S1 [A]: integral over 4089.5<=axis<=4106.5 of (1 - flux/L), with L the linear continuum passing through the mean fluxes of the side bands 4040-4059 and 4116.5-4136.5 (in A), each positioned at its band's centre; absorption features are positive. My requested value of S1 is -2.0 A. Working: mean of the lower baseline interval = 20.9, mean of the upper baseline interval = 20.8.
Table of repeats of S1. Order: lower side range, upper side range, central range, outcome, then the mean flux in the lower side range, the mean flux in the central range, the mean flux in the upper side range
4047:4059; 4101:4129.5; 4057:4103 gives 1.1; 20.6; 20.6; 21.6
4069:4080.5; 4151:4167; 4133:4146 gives -1.9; 18.8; 20.8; 18.1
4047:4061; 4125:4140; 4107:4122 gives 0.1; 20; 20.7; 21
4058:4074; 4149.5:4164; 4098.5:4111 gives -2.2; 19.6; 22.2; 17.9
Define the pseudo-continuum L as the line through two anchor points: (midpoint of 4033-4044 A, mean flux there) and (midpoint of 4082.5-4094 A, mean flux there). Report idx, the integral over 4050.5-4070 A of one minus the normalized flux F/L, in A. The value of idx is 2.4 A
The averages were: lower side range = 23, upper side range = 21.8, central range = 19.8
